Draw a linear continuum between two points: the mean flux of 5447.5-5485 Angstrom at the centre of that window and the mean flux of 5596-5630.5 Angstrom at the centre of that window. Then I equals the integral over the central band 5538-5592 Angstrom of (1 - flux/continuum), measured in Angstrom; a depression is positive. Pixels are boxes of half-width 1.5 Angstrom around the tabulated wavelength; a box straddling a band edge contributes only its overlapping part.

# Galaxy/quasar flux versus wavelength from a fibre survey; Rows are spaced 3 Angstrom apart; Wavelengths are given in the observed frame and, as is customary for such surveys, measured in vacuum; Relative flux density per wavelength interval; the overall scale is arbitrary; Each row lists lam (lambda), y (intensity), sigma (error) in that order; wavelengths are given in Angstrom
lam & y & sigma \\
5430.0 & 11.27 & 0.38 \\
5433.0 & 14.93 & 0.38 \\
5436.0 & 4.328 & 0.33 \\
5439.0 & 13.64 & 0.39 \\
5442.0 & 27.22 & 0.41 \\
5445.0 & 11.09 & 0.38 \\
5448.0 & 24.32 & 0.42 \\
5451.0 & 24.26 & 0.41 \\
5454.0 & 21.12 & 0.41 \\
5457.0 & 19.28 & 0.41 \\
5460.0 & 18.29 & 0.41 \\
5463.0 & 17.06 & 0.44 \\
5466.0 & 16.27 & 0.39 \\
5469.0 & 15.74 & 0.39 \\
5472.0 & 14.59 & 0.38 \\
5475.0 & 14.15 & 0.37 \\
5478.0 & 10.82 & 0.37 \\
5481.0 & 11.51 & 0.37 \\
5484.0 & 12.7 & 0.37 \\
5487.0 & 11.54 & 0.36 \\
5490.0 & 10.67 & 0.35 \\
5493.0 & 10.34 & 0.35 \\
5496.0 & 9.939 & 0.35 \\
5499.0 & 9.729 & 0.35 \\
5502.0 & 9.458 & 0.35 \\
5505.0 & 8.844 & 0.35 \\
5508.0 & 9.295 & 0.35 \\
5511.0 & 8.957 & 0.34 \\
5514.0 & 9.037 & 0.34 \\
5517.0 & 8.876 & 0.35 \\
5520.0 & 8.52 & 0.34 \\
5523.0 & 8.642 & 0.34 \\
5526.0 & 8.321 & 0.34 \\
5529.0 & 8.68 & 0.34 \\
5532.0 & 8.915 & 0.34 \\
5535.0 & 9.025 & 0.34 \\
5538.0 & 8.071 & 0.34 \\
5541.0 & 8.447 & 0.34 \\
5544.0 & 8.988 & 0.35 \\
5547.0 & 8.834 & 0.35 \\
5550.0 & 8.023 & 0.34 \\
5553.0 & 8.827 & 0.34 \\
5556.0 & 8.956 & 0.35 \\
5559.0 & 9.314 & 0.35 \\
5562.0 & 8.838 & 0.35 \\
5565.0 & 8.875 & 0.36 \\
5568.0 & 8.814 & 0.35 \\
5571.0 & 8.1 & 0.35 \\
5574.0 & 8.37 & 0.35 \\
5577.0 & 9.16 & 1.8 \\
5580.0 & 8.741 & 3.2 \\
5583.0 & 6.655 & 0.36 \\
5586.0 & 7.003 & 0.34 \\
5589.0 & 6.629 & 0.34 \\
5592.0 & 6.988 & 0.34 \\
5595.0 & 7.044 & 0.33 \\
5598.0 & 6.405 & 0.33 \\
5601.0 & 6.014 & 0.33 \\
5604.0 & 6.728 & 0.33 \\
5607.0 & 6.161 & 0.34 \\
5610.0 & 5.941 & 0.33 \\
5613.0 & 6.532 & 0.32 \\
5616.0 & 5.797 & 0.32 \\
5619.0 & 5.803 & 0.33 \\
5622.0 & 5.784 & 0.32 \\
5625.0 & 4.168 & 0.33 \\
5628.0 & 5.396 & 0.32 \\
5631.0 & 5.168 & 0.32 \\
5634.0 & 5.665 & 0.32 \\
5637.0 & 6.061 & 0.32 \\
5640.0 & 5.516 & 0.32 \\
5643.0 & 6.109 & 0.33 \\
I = 6.06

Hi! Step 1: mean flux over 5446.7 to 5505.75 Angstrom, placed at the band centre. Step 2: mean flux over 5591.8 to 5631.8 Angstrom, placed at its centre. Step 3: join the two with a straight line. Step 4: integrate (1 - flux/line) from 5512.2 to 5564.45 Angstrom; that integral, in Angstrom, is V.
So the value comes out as 9.0 Angstrom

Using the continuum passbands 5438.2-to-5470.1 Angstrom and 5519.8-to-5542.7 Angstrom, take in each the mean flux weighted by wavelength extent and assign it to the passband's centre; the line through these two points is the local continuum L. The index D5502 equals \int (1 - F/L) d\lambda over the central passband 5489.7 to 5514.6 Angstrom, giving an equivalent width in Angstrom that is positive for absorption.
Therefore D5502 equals 5.91 Angstrom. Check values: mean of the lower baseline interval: 19.1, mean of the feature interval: 9.55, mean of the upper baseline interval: 8.58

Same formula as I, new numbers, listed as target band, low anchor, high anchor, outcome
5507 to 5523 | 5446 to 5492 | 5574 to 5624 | 4.8 Angstrom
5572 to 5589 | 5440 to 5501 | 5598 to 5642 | 1.0 Angstrom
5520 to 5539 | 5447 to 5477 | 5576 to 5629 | 6.0 Angstrom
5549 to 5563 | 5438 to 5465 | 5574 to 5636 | 2.4 Angstrom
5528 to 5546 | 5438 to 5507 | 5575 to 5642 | 3.5 Angstrom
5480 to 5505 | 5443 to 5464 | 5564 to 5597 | 8.4 Angstrom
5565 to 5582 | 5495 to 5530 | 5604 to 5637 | -3.5 Angstrom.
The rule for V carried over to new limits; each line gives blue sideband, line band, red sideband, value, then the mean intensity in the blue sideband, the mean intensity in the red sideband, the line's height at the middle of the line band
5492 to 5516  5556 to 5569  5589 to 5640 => -2.33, 9.42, 5.98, 7.6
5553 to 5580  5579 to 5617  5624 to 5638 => 2.34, 8.8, 5.3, 7.09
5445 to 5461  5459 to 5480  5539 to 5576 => 4.10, 20.6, 8.7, 18.7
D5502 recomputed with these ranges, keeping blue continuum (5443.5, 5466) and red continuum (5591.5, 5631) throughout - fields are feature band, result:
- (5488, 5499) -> 3.9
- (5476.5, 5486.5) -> 3.1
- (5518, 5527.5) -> 3.5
